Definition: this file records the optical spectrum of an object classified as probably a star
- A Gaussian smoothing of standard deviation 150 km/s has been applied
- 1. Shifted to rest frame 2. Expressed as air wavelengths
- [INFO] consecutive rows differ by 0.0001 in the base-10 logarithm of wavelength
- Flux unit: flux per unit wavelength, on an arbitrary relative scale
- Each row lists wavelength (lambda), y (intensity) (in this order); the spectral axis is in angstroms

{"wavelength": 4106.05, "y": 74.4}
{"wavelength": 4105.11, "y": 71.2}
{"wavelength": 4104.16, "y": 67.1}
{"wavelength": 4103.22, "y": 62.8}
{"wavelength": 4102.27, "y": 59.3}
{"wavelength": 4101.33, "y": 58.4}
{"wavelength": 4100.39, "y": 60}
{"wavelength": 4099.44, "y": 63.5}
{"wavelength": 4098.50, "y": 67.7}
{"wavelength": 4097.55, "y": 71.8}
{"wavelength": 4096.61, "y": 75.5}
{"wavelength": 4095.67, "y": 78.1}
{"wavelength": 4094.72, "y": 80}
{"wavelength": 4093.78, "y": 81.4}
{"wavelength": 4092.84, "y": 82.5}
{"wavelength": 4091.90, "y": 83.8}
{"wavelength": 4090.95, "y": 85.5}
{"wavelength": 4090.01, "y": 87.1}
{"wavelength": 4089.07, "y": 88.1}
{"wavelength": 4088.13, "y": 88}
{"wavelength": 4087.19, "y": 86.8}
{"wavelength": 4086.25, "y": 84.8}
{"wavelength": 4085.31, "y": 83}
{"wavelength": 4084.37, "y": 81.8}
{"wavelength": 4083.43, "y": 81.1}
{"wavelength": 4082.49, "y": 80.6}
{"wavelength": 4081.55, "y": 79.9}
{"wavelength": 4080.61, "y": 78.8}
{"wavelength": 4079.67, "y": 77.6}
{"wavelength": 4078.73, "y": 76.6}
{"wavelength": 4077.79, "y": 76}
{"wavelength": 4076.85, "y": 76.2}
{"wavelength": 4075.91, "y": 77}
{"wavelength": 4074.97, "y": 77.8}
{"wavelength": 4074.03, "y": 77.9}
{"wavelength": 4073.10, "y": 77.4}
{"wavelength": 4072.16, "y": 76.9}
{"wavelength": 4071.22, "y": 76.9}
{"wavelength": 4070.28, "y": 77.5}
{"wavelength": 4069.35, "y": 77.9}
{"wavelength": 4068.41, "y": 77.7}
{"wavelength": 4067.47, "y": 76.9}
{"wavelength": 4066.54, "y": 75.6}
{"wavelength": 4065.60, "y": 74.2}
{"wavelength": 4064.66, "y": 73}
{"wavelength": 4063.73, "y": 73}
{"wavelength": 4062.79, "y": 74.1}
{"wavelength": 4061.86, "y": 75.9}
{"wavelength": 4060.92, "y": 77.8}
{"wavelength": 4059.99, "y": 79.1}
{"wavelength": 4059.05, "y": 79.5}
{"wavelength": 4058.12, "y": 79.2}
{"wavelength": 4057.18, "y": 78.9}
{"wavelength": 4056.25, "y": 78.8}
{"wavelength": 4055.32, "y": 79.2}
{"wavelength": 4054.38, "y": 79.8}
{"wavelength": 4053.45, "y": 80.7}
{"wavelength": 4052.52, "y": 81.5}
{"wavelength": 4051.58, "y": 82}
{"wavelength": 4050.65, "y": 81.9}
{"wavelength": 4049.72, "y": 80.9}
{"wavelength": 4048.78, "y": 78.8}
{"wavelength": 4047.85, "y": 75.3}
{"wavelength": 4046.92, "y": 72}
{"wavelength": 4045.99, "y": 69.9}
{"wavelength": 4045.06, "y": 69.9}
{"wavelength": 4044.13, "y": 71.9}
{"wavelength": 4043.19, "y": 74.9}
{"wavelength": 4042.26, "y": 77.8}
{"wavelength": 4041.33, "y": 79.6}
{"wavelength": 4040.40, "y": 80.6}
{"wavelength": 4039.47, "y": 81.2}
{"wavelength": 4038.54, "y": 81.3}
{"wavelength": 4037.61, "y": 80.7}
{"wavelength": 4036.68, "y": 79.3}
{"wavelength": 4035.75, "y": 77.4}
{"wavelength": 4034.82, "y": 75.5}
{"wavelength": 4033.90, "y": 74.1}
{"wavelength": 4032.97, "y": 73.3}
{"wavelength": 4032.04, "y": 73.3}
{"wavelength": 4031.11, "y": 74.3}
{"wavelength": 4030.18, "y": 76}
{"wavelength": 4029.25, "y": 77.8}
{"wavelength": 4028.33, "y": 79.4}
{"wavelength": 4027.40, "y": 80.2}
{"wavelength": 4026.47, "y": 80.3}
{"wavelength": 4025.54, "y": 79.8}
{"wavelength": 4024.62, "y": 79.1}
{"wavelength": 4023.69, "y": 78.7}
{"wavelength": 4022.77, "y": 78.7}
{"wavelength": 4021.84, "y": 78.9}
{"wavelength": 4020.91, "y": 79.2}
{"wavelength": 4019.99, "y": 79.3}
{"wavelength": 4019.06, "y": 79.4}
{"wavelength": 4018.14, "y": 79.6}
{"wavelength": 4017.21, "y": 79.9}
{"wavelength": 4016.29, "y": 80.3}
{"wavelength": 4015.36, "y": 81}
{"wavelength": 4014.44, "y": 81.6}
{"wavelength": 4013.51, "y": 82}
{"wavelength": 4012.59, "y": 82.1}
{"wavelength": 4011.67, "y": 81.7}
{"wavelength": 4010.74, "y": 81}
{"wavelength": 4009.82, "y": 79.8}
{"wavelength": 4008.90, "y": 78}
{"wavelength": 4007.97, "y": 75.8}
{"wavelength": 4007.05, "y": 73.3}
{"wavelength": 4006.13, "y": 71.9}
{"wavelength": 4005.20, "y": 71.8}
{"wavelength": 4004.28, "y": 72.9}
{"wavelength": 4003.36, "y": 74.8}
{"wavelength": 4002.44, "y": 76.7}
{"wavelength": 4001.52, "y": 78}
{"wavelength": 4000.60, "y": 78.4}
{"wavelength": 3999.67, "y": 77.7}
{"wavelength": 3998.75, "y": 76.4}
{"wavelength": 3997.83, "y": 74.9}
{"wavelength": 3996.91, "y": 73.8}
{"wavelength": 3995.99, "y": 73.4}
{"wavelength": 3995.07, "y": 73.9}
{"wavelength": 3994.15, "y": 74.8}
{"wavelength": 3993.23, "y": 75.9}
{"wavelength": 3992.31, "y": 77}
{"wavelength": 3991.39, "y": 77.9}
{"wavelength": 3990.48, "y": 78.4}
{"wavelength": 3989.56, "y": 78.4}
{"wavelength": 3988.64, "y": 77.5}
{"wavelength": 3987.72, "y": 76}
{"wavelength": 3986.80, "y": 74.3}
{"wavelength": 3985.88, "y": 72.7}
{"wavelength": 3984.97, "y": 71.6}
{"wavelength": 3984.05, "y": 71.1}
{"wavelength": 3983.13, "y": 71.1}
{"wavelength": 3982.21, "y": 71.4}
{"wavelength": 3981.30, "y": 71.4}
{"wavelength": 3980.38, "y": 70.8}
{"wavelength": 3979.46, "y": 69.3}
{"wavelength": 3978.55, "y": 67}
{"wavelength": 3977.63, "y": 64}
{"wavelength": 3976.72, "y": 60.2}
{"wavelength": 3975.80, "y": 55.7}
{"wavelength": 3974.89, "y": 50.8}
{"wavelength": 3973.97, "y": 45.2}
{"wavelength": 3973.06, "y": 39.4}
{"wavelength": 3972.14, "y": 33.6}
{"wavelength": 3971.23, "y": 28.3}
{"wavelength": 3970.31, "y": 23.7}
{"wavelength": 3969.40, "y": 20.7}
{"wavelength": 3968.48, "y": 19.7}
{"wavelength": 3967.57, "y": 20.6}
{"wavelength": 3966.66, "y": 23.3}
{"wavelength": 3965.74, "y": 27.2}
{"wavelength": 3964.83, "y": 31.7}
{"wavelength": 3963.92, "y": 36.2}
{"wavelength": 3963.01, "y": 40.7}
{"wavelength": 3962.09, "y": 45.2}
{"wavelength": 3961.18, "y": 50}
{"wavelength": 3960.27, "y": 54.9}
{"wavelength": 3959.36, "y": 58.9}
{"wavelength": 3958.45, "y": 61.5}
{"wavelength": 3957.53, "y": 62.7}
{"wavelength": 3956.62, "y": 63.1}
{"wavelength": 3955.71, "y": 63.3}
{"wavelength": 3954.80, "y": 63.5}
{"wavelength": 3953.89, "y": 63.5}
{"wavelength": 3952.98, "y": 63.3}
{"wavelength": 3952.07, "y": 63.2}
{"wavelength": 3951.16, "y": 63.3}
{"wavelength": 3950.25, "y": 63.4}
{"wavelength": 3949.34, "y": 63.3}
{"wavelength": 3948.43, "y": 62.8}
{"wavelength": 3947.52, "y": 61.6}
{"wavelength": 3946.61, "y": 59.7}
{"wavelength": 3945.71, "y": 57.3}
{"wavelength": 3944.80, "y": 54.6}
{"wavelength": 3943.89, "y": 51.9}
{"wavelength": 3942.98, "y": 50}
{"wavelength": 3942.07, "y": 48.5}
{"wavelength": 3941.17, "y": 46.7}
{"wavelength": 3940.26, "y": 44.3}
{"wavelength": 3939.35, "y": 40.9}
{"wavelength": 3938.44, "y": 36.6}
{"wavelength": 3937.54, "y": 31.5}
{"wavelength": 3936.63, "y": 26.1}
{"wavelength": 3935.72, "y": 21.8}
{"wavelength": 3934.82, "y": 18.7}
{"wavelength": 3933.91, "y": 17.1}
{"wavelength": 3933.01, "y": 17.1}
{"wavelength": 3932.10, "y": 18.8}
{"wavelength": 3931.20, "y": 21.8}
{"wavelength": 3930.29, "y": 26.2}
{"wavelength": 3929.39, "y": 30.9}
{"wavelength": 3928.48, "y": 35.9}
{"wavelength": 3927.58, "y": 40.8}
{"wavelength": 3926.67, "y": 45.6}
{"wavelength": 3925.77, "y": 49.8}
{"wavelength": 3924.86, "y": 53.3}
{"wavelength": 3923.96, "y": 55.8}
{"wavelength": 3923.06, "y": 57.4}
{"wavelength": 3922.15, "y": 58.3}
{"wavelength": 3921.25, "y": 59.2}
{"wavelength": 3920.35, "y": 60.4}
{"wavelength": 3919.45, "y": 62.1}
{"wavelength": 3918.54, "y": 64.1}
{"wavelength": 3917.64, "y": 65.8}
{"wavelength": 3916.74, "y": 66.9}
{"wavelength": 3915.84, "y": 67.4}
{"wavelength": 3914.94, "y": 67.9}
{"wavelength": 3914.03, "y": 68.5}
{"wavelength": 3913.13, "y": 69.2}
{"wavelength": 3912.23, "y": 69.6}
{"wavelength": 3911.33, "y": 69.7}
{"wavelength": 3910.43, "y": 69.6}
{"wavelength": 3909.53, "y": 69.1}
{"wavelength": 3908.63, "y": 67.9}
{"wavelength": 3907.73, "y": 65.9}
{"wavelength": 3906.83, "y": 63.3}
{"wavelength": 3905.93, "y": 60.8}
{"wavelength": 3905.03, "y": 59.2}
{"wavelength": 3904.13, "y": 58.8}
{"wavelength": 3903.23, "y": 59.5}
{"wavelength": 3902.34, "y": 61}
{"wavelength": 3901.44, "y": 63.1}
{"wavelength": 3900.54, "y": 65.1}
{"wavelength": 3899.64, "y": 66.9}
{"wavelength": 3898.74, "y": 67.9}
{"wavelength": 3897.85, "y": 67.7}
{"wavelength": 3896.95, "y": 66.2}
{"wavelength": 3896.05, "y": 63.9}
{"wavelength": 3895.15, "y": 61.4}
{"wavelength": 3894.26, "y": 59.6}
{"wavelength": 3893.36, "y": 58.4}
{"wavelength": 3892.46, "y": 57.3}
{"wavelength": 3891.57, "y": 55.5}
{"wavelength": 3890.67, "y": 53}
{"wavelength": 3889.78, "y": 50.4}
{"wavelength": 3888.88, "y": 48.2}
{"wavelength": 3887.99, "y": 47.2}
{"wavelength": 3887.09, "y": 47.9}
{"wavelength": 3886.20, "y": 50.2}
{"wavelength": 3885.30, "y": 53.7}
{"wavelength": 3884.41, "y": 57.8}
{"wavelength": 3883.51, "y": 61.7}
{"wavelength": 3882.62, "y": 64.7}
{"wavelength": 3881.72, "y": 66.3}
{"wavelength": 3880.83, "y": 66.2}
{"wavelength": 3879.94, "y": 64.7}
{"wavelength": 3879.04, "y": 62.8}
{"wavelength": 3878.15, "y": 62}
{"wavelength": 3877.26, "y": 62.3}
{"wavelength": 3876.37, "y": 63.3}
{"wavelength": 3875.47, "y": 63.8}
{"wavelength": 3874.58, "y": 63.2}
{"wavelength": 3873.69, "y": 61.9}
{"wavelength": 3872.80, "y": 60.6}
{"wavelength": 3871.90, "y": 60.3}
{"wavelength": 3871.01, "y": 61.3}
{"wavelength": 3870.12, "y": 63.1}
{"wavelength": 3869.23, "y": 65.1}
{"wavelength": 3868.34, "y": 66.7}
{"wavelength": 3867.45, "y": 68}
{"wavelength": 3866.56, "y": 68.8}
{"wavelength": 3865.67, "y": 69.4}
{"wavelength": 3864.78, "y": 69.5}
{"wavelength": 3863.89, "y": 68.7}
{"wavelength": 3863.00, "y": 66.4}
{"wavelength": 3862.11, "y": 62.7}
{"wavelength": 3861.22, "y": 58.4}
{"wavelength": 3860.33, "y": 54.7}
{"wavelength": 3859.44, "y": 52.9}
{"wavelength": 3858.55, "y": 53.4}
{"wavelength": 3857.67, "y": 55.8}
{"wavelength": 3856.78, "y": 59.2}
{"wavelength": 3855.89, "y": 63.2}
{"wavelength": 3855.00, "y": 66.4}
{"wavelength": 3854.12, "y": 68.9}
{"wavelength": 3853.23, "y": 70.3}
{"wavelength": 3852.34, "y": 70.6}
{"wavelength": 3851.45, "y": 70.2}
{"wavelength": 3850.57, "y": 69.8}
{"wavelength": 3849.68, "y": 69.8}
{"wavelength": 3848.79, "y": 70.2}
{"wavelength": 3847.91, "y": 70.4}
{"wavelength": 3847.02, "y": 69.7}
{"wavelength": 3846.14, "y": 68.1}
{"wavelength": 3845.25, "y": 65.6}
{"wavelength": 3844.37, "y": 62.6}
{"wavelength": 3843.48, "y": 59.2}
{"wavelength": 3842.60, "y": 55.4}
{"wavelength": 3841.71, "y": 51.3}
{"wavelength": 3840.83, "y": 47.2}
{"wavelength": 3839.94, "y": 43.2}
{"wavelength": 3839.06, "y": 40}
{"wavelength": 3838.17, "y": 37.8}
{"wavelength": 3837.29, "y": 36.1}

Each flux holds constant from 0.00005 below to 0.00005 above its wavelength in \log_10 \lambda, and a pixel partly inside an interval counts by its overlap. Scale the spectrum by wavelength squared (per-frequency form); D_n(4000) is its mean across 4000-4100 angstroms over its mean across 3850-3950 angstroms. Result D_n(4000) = 1.48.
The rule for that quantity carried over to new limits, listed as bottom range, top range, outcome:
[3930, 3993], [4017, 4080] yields 1.58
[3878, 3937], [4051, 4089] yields 1.56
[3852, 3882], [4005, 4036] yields 1.33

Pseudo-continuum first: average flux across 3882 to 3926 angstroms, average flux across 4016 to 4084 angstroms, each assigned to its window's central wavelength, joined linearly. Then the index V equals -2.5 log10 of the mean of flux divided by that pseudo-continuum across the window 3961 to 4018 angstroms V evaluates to 0.11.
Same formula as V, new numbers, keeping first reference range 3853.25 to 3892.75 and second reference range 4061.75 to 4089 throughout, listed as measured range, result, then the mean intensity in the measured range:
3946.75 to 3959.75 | 0.09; 62.6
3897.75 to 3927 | 0.02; 63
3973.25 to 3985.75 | 0.09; 64.3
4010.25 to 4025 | -0.10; 80.2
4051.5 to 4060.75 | -0.04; 79.7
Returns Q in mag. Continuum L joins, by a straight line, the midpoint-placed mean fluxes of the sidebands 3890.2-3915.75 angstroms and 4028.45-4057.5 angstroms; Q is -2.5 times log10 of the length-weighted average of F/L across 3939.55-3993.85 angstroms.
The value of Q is 0.24 mag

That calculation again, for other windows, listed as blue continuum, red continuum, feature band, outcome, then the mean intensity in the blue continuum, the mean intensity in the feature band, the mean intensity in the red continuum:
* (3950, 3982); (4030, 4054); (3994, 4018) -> -0.20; 49.8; 77.2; 77.1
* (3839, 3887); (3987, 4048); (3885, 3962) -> 0.24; 62.3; 54.4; 77.2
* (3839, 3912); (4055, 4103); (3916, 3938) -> 0.48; 61.9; 42.2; 77.3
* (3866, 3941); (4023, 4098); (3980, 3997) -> -0.10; 55.5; 74.3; 78.5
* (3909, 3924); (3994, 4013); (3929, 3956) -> 0.46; 65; 45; 76.2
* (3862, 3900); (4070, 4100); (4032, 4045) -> -0.03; 61.5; 77.1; 79.2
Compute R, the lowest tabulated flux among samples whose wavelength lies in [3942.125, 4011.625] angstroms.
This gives 19.7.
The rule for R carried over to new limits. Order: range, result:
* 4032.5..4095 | 69.9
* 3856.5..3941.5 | 17.1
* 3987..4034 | 71.8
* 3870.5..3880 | 60.3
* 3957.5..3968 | 20.6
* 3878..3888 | 47.2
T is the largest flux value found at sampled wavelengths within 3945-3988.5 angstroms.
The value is 76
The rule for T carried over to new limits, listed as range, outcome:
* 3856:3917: 69.7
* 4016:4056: 82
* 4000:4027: 82.1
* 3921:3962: 63.5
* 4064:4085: 81.8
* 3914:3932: 68.5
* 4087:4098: 88.1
